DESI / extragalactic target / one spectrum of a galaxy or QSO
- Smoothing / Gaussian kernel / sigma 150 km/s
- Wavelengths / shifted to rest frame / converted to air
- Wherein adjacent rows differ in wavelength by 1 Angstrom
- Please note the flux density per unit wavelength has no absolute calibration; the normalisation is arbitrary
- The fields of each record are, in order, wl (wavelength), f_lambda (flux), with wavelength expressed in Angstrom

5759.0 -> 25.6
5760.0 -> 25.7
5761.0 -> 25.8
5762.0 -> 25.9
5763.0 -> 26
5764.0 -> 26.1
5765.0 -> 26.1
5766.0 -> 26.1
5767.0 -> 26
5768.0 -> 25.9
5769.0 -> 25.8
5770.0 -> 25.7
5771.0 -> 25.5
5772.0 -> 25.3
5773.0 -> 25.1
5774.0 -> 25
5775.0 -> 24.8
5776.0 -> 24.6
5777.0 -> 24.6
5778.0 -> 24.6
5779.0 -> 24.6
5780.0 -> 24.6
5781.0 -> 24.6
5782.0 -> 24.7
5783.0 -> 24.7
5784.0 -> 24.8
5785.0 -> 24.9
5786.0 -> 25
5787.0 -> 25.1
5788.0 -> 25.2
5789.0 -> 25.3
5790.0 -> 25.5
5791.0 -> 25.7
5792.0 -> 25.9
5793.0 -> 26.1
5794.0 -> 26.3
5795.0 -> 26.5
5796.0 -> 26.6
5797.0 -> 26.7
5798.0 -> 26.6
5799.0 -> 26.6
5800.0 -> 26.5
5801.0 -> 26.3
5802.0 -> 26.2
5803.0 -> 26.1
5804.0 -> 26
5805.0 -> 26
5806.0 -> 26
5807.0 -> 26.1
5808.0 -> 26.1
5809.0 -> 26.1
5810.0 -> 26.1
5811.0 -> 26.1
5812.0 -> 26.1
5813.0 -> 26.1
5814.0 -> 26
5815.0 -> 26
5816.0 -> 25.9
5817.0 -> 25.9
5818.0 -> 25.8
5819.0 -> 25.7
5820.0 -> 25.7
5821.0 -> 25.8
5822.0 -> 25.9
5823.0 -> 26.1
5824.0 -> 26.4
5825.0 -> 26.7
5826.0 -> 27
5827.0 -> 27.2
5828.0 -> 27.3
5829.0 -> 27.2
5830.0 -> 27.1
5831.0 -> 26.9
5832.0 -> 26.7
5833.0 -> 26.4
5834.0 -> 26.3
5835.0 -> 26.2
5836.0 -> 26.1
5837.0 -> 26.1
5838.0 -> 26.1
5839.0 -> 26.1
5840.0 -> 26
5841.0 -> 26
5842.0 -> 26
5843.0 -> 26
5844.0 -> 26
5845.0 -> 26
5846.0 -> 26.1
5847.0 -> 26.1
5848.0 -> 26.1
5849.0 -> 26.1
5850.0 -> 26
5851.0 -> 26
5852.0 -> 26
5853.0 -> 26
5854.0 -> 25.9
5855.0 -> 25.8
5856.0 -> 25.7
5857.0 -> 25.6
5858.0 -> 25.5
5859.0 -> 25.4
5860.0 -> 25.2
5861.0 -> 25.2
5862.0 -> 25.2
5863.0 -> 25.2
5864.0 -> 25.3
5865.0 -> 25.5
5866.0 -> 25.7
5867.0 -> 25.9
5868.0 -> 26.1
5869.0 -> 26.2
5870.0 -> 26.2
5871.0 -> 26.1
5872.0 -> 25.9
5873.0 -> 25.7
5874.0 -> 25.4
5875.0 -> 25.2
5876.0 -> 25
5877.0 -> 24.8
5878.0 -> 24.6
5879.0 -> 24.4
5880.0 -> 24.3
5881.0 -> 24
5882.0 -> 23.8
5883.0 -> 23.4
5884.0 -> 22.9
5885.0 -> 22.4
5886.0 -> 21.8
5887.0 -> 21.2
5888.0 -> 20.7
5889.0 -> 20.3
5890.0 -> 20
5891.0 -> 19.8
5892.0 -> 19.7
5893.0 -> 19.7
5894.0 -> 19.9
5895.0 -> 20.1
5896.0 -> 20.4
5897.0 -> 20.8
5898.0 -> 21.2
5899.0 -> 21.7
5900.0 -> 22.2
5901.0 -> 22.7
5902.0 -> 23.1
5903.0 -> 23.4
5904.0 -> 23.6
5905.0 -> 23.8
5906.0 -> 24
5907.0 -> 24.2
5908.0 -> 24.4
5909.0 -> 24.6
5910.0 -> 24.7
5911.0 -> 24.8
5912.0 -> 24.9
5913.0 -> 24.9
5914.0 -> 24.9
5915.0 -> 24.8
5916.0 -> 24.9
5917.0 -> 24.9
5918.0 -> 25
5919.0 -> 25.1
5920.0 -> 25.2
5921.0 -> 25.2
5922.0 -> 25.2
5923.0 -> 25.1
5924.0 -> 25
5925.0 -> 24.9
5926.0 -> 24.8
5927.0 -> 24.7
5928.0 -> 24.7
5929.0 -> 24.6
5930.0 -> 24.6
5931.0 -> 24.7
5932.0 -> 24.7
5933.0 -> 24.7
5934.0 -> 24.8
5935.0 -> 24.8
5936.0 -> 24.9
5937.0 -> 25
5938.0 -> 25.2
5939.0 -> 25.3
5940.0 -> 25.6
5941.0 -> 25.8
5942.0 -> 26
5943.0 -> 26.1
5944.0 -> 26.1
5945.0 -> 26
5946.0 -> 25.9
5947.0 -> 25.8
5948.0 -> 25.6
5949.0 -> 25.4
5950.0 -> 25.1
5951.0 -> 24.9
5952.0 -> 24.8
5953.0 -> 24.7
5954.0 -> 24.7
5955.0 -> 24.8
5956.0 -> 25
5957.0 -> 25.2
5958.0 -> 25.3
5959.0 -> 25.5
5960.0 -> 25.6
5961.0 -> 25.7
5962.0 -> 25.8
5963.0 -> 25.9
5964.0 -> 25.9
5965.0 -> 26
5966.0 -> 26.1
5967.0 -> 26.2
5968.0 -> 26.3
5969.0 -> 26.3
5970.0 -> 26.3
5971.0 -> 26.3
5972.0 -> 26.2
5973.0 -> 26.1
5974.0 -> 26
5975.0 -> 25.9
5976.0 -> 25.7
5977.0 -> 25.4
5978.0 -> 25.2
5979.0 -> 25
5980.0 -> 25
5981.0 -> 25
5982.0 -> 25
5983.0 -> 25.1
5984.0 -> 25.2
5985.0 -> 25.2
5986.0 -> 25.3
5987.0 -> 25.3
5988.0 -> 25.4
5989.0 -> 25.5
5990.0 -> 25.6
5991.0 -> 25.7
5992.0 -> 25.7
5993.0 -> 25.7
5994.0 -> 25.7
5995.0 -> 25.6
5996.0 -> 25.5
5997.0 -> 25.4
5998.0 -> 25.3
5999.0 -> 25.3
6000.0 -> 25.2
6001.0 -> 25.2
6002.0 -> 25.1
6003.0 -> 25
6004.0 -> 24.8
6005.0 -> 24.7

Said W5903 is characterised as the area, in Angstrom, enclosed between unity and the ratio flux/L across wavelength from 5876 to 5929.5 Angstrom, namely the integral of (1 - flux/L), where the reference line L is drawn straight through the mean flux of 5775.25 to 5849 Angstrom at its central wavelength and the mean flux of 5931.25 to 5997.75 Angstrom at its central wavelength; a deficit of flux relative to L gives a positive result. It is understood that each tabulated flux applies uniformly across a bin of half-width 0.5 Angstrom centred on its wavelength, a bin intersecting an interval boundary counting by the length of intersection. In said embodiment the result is 4.9 Angstrom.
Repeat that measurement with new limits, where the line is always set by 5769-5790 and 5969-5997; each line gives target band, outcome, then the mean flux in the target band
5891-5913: 2.4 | 22.6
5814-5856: -1.8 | 26.2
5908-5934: 0.5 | 24.9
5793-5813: -1.0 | 26.3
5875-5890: 1.3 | 23.1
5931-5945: 0.1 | 25.3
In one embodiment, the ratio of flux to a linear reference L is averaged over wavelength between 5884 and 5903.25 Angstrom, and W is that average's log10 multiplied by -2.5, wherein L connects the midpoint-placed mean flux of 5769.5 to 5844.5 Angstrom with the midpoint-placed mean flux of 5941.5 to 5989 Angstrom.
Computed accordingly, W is 0.213 mag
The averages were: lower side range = 25.9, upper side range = 25.6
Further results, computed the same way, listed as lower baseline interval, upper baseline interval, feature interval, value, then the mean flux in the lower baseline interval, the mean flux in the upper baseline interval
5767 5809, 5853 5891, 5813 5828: -0.044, 25.6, 24.5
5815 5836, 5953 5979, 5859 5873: 0.022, 26.4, 25.7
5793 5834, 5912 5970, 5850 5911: 0.084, 26.3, 25.3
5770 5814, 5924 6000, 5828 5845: -0.033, 25.6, 25.4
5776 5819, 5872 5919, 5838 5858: -0.068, 25.7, 23.2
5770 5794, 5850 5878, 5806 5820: -0.030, 25.1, 25.6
